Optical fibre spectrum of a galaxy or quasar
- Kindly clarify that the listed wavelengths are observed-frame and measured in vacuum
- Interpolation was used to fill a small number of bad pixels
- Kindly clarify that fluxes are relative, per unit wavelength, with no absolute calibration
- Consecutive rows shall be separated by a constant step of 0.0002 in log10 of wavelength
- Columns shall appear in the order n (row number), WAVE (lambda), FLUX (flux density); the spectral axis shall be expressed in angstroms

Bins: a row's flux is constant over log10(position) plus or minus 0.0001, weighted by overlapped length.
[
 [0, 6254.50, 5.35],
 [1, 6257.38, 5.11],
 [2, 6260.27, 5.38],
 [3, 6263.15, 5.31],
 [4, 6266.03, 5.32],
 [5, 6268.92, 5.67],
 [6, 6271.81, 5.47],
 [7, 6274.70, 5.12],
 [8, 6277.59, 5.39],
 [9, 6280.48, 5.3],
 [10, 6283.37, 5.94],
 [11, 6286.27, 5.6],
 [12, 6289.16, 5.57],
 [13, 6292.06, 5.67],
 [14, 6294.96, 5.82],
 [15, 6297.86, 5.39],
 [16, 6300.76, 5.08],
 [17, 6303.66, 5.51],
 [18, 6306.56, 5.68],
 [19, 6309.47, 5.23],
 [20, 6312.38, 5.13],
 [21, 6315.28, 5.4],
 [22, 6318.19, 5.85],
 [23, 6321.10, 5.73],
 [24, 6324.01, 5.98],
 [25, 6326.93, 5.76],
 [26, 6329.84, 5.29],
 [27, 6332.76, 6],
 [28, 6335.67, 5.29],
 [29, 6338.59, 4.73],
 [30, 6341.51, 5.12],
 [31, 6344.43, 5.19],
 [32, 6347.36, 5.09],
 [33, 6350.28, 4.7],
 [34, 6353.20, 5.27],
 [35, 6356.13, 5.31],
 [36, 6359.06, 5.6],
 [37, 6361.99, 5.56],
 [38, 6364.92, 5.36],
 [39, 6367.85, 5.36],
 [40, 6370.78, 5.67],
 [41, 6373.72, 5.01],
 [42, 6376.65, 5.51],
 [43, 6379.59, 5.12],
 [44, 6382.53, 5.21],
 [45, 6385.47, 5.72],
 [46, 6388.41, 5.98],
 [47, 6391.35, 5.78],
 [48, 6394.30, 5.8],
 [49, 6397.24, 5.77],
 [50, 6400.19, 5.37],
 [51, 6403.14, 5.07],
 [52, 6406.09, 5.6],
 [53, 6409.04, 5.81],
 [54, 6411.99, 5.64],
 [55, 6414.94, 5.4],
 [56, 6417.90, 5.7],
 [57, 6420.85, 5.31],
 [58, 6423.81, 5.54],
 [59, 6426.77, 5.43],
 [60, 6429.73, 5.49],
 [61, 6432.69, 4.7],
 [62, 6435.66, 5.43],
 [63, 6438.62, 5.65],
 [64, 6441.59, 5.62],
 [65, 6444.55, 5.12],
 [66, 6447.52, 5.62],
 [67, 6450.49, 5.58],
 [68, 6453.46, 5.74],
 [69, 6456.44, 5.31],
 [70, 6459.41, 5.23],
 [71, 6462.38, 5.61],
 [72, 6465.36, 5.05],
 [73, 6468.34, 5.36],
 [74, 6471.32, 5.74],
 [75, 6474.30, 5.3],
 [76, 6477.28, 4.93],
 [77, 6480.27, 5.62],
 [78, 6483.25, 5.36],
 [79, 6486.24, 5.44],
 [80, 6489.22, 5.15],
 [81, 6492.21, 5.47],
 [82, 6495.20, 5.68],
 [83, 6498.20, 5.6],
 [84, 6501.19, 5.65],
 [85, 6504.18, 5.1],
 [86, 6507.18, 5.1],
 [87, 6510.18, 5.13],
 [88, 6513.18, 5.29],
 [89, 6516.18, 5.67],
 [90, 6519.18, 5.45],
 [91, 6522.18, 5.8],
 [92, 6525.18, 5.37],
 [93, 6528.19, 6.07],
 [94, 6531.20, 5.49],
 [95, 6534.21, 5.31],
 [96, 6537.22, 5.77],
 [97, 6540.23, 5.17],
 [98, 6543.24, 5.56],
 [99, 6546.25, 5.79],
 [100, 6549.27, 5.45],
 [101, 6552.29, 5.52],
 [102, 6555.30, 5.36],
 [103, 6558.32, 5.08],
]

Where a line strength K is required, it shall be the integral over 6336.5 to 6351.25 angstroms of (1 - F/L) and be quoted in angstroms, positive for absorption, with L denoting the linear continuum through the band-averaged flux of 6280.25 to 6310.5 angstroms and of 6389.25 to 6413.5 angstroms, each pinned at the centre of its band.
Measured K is 1.5 angstroms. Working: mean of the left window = 5.54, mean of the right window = 5.62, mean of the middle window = 4.99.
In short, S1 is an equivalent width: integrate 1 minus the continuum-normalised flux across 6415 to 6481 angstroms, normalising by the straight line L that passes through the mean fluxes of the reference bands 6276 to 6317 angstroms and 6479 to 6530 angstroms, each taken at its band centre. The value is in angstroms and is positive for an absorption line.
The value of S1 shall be 0.74 angstroms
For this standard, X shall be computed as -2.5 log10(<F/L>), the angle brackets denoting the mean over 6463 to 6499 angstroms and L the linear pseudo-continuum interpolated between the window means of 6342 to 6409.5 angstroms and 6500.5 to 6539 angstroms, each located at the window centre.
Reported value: 0.01 mag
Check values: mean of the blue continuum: 5.42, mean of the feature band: 5.39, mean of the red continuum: 5.47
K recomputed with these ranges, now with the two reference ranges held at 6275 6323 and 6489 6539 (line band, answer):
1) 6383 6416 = -0.7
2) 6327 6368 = 1.6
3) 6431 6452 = 0.4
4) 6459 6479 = 0.6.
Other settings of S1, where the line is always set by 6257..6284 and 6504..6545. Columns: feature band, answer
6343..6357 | 0.8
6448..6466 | 0.0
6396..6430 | -0.5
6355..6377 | 0.0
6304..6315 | 0.1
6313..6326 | -0.7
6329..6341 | 0.2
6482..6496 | 0.1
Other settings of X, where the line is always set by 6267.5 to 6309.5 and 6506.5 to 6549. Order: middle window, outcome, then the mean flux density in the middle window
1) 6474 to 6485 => 0.04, 5.3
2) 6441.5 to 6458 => 0.00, 5.49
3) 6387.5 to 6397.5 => -0.06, 5.83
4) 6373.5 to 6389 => 0.02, 5.43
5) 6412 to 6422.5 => 0.00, 5.5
